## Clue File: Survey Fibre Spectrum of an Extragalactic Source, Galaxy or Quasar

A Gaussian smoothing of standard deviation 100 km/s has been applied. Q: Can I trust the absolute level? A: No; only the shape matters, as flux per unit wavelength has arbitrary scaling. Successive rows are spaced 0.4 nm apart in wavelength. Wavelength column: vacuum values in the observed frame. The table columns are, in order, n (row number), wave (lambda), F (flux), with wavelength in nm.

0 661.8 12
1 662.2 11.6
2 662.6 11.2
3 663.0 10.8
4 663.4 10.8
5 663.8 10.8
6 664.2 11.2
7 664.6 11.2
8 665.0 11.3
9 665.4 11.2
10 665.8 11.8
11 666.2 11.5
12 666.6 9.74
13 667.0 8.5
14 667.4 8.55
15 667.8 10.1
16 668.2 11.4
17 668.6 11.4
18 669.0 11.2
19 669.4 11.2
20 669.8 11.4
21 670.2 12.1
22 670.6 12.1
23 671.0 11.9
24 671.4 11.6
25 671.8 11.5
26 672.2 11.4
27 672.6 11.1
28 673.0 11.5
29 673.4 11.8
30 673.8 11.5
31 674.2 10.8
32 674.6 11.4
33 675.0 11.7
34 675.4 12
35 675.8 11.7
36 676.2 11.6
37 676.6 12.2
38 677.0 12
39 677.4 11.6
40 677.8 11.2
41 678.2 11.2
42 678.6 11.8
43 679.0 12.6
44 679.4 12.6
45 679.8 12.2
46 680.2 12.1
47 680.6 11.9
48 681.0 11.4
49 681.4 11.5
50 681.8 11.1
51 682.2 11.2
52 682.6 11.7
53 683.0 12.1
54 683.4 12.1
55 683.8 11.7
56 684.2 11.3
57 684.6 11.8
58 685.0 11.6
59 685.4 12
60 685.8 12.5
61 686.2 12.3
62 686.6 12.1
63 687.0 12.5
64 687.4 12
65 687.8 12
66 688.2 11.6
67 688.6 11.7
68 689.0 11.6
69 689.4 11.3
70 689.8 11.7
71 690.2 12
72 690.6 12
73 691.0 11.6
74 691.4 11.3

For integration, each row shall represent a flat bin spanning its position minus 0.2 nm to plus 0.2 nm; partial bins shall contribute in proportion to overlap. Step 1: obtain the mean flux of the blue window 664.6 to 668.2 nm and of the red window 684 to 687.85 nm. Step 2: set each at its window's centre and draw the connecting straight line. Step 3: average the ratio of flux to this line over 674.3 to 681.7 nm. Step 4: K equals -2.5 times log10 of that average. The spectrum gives -0.039 mag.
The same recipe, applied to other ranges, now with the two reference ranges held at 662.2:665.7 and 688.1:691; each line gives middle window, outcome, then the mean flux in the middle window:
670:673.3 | -0.03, 11.7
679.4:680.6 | -0.06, 12.2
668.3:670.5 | -0.02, 11.5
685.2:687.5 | -0.06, 12.2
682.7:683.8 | -0.04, 12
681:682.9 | 0.01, 11.4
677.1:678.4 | 0.00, 11.4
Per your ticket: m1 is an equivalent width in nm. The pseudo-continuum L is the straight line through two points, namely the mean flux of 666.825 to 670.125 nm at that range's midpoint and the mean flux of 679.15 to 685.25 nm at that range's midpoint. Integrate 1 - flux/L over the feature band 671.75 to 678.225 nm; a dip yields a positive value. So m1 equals -0.25 nm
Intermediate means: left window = 10.5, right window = 11.8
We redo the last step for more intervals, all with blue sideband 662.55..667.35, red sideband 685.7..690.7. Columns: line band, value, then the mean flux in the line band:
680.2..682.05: 0.01 nm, 11.5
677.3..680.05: -0.11 nm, 11.9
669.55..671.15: -0.12 nm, 11.9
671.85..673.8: -0.05 nm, 11.5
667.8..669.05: -0.03 nm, 11.2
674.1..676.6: -0.07 nm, 11.6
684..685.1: 0.02 nm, 11.6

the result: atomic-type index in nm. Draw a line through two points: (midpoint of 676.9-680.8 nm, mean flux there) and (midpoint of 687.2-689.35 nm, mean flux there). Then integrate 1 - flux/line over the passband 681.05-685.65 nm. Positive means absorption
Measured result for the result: 0.073 nm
